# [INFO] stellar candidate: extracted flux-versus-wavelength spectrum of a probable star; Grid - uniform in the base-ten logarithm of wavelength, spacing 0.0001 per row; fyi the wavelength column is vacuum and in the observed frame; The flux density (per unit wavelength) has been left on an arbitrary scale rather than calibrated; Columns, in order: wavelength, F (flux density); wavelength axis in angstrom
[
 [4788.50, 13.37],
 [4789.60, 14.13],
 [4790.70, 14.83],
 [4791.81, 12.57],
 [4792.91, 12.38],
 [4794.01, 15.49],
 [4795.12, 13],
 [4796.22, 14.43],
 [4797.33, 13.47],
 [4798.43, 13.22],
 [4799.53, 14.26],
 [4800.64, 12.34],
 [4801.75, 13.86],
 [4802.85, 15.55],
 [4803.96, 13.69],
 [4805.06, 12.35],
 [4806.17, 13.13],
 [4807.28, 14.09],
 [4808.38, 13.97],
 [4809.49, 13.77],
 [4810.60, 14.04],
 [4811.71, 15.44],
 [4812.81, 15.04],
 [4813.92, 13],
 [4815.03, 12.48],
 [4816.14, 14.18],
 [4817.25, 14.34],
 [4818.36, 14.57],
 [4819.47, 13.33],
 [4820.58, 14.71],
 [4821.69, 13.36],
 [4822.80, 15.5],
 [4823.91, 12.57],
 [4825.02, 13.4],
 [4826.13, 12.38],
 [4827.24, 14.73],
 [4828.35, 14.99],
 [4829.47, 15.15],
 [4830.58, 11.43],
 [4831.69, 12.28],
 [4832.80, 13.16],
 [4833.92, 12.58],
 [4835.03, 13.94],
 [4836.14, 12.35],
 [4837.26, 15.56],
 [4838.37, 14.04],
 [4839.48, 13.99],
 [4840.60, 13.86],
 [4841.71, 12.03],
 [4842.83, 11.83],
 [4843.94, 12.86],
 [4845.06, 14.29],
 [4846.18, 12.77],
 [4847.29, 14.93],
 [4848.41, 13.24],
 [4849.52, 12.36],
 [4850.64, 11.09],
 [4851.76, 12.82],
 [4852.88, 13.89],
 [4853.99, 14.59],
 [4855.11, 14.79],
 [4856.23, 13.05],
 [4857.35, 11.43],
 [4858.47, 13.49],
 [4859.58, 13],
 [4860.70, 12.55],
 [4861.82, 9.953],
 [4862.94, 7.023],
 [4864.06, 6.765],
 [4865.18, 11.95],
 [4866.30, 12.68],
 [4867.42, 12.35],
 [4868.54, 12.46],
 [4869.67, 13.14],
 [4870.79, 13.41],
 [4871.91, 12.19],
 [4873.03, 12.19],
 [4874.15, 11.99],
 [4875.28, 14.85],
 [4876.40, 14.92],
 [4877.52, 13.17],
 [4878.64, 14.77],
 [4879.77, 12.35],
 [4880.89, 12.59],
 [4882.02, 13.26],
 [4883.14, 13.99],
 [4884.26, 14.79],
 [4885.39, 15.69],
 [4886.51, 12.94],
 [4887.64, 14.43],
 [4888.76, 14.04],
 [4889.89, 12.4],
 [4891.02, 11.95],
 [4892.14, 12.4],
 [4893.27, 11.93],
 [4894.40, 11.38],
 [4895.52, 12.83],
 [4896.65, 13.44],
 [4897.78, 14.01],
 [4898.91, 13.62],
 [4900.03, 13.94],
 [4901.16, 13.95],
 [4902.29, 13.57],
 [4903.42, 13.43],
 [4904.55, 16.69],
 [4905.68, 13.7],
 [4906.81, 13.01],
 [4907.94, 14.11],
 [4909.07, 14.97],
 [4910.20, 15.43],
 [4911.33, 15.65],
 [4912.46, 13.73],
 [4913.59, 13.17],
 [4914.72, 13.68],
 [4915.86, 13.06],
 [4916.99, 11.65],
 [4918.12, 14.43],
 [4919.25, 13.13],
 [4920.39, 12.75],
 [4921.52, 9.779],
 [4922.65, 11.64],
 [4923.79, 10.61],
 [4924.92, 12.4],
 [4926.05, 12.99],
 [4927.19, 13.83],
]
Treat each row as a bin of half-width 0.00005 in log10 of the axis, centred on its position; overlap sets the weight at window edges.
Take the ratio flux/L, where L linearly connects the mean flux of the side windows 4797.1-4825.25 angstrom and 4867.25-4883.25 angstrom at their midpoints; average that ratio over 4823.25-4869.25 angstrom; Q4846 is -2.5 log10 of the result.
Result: 0.06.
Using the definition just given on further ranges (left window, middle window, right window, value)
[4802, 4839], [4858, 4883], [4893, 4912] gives 0.13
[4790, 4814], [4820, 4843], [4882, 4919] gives 0.02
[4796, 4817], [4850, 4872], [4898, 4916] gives 0.15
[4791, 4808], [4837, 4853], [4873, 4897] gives 0.02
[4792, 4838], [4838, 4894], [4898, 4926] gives 0.06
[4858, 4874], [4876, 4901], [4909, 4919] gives -0.06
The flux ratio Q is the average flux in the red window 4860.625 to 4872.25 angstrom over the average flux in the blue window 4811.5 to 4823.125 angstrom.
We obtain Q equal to 0.80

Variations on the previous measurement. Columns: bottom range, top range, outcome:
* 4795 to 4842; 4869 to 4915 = 0.99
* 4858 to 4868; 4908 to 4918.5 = 1.26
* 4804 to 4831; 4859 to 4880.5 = 0.88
